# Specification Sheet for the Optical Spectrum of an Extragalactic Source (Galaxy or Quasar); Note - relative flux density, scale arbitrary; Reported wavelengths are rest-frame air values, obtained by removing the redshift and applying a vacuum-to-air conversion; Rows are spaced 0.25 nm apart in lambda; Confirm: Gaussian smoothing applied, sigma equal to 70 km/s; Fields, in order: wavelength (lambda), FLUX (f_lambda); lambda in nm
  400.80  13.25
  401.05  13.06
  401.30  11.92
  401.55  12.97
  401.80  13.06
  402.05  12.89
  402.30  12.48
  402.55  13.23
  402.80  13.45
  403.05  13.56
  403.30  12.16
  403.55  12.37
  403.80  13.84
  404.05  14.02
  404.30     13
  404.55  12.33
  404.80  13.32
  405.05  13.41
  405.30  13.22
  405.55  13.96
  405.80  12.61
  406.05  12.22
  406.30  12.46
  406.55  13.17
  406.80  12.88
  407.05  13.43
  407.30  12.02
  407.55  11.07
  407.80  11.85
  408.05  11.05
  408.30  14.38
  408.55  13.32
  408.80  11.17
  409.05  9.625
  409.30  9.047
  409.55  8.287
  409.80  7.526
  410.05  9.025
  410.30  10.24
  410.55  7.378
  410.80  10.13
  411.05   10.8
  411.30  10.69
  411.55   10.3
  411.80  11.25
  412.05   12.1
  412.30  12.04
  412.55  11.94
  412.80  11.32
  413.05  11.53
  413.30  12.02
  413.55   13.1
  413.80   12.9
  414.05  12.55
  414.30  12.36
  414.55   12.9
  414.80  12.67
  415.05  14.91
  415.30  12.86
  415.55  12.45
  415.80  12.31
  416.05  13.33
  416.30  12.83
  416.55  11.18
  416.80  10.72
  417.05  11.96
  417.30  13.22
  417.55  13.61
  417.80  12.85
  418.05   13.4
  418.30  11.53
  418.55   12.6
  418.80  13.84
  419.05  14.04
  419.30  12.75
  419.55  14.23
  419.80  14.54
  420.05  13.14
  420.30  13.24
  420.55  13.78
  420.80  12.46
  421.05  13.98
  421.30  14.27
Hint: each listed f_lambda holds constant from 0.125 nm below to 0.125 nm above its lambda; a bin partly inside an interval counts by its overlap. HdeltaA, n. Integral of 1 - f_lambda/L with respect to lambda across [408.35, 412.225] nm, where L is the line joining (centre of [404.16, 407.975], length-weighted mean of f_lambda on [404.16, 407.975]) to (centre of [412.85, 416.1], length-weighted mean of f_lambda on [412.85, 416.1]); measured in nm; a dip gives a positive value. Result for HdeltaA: 0.776 nm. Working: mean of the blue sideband 12.7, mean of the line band 10.2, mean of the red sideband 12.7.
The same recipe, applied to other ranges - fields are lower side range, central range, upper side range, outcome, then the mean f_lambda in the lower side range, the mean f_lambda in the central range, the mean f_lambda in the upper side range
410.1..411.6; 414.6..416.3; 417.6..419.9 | -0.17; 9.86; 13.1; 13.3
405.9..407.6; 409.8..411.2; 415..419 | 0.36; 12.5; 9.36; 12.7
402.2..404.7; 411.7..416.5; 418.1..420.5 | 0.28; 13.1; 12.5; 13.3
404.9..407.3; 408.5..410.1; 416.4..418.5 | 0.40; 13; 9.58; 12.3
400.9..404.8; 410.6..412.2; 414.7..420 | 0.27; 13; 10.7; 12.9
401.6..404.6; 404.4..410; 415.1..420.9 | 0.48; 13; 11.9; 12.9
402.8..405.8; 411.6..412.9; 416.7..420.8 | 0.15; 13.2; 11.7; 13.1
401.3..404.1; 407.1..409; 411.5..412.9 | 0.02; 13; 12.1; 11.6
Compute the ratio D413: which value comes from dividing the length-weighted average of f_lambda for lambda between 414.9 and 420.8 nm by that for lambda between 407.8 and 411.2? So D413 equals 1.3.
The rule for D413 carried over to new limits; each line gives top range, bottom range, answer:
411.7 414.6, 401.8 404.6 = 0.93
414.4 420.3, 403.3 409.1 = 1.02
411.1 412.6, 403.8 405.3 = 0.85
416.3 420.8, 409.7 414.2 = 1.18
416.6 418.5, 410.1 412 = 1.22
